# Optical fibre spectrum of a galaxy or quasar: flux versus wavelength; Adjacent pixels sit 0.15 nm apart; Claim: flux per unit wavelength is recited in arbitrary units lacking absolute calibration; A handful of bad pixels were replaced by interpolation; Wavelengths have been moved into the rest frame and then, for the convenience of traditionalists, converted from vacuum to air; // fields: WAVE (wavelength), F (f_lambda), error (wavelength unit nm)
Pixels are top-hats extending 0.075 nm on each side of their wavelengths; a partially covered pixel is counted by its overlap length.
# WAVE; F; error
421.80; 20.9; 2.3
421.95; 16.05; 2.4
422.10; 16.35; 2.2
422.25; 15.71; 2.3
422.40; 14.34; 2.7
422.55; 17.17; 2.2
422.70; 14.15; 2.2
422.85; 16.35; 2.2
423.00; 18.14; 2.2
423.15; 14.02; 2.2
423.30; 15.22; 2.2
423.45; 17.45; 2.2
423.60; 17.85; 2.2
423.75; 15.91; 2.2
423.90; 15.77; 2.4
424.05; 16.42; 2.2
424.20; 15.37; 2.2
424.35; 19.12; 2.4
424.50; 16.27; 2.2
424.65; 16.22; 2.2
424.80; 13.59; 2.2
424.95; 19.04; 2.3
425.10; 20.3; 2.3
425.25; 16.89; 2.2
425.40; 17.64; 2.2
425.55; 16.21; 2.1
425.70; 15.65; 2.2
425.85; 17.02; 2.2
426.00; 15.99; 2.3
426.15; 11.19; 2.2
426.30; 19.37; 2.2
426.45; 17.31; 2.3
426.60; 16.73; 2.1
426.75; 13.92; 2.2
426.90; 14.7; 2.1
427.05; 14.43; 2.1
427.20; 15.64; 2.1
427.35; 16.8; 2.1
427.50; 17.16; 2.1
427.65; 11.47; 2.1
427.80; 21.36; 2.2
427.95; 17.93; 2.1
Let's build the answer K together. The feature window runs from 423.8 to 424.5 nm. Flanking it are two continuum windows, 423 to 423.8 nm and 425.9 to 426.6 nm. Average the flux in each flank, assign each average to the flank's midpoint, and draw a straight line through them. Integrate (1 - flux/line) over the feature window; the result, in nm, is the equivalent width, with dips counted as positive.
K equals -0.016 nm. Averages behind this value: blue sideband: 16.3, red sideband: 16.1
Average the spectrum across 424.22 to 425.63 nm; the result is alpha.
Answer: 17.2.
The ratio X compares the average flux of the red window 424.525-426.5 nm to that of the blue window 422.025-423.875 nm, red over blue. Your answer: 1.0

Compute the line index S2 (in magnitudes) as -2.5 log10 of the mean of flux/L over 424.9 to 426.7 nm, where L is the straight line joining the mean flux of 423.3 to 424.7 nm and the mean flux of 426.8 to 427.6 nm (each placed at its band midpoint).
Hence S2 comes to -0.055 mag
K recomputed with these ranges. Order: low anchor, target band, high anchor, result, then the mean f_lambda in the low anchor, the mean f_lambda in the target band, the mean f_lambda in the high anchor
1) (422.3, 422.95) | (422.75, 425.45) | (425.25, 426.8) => -0.147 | 15.6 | 16.7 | 16.2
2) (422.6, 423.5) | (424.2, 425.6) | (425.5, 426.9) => -0.115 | 15.9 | 17.2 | 15.9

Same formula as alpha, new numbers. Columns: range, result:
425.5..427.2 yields 15.7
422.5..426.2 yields 16.4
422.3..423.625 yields 16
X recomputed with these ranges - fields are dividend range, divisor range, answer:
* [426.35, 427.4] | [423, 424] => 0.97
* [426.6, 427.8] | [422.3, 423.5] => 0.97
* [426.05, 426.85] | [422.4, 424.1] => 0.97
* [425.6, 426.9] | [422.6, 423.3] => 1.01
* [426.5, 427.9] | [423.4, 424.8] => 0.96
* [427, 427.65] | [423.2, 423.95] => 0.95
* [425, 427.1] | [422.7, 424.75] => 1.00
